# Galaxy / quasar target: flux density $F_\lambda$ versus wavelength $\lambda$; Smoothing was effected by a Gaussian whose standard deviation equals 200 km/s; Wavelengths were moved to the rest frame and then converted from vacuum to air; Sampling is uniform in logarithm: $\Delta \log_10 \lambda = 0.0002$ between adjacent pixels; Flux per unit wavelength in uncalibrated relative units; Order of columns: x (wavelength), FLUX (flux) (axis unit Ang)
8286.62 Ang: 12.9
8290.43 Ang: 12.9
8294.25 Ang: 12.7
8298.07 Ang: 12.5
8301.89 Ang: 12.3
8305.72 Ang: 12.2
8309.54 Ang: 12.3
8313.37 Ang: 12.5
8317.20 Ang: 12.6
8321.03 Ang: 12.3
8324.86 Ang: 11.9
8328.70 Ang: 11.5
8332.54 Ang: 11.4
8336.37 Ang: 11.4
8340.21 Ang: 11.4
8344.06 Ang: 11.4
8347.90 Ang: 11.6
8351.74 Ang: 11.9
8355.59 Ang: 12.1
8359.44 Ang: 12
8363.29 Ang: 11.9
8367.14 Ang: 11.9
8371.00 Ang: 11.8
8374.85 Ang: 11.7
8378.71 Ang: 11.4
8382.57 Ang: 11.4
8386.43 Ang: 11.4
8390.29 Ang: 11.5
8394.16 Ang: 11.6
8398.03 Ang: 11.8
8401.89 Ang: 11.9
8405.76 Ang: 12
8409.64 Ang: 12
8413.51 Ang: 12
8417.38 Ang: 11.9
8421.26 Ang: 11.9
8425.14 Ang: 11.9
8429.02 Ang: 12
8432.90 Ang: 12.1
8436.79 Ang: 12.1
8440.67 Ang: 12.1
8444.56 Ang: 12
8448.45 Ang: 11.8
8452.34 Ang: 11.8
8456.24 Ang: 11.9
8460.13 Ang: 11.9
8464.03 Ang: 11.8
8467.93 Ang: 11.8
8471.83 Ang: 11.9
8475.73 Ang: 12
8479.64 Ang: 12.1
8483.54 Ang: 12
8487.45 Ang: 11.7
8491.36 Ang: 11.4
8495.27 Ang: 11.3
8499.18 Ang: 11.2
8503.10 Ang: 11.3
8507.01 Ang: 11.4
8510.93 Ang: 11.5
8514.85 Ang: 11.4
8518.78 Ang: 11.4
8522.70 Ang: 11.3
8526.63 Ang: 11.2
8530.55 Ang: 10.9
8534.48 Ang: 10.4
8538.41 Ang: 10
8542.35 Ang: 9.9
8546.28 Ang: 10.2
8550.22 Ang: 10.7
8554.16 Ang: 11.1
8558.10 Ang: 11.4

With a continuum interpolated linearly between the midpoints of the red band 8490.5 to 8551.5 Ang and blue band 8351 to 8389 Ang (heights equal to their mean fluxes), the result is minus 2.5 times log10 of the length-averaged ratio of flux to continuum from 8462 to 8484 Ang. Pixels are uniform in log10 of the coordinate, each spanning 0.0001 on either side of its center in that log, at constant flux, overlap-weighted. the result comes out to -0.07 mag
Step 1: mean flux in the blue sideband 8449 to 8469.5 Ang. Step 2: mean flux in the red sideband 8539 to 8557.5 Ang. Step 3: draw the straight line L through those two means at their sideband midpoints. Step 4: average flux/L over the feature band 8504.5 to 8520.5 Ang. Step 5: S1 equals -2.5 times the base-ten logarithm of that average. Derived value -0.04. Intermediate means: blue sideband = 11.8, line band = 11.4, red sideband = 10.5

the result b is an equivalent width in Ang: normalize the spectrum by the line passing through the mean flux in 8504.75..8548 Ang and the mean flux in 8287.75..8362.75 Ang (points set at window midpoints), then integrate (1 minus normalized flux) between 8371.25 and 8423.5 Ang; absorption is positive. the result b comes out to -0.47 Ang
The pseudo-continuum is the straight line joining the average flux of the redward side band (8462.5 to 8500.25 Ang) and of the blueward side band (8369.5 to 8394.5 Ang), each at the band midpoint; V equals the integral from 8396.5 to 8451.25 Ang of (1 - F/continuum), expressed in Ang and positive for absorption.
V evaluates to -1.6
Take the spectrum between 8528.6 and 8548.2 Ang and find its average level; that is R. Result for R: 10.3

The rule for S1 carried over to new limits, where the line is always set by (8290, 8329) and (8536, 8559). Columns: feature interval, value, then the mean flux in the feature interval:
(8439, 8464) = -0.061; 11.9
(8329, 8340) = 0.068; 11.4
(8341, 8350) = 0.053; 11.5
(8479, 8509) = -0.059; 11.5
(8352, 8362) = -0.003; 12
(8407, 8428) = -0.040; 11.9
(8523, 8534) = -0.035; 11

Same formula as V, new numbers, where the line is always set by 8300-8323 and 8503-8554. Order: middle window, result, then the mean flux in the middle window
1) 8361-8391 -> 0.73 Ang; 11.6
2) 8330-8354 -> 1.25 Ang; 11.5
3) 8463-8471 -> -0.36 Ang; 11.8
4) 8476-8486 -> -0.73 Ang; 12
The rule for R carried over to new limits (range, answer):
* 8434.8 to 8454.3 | 12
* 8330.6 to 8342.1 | 11.4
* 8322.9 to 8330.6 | 11.7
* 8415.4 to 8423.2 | 11.9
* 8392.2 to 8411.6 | 11.9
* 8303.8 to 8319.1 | 12.4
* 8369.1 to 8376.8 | 11.8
